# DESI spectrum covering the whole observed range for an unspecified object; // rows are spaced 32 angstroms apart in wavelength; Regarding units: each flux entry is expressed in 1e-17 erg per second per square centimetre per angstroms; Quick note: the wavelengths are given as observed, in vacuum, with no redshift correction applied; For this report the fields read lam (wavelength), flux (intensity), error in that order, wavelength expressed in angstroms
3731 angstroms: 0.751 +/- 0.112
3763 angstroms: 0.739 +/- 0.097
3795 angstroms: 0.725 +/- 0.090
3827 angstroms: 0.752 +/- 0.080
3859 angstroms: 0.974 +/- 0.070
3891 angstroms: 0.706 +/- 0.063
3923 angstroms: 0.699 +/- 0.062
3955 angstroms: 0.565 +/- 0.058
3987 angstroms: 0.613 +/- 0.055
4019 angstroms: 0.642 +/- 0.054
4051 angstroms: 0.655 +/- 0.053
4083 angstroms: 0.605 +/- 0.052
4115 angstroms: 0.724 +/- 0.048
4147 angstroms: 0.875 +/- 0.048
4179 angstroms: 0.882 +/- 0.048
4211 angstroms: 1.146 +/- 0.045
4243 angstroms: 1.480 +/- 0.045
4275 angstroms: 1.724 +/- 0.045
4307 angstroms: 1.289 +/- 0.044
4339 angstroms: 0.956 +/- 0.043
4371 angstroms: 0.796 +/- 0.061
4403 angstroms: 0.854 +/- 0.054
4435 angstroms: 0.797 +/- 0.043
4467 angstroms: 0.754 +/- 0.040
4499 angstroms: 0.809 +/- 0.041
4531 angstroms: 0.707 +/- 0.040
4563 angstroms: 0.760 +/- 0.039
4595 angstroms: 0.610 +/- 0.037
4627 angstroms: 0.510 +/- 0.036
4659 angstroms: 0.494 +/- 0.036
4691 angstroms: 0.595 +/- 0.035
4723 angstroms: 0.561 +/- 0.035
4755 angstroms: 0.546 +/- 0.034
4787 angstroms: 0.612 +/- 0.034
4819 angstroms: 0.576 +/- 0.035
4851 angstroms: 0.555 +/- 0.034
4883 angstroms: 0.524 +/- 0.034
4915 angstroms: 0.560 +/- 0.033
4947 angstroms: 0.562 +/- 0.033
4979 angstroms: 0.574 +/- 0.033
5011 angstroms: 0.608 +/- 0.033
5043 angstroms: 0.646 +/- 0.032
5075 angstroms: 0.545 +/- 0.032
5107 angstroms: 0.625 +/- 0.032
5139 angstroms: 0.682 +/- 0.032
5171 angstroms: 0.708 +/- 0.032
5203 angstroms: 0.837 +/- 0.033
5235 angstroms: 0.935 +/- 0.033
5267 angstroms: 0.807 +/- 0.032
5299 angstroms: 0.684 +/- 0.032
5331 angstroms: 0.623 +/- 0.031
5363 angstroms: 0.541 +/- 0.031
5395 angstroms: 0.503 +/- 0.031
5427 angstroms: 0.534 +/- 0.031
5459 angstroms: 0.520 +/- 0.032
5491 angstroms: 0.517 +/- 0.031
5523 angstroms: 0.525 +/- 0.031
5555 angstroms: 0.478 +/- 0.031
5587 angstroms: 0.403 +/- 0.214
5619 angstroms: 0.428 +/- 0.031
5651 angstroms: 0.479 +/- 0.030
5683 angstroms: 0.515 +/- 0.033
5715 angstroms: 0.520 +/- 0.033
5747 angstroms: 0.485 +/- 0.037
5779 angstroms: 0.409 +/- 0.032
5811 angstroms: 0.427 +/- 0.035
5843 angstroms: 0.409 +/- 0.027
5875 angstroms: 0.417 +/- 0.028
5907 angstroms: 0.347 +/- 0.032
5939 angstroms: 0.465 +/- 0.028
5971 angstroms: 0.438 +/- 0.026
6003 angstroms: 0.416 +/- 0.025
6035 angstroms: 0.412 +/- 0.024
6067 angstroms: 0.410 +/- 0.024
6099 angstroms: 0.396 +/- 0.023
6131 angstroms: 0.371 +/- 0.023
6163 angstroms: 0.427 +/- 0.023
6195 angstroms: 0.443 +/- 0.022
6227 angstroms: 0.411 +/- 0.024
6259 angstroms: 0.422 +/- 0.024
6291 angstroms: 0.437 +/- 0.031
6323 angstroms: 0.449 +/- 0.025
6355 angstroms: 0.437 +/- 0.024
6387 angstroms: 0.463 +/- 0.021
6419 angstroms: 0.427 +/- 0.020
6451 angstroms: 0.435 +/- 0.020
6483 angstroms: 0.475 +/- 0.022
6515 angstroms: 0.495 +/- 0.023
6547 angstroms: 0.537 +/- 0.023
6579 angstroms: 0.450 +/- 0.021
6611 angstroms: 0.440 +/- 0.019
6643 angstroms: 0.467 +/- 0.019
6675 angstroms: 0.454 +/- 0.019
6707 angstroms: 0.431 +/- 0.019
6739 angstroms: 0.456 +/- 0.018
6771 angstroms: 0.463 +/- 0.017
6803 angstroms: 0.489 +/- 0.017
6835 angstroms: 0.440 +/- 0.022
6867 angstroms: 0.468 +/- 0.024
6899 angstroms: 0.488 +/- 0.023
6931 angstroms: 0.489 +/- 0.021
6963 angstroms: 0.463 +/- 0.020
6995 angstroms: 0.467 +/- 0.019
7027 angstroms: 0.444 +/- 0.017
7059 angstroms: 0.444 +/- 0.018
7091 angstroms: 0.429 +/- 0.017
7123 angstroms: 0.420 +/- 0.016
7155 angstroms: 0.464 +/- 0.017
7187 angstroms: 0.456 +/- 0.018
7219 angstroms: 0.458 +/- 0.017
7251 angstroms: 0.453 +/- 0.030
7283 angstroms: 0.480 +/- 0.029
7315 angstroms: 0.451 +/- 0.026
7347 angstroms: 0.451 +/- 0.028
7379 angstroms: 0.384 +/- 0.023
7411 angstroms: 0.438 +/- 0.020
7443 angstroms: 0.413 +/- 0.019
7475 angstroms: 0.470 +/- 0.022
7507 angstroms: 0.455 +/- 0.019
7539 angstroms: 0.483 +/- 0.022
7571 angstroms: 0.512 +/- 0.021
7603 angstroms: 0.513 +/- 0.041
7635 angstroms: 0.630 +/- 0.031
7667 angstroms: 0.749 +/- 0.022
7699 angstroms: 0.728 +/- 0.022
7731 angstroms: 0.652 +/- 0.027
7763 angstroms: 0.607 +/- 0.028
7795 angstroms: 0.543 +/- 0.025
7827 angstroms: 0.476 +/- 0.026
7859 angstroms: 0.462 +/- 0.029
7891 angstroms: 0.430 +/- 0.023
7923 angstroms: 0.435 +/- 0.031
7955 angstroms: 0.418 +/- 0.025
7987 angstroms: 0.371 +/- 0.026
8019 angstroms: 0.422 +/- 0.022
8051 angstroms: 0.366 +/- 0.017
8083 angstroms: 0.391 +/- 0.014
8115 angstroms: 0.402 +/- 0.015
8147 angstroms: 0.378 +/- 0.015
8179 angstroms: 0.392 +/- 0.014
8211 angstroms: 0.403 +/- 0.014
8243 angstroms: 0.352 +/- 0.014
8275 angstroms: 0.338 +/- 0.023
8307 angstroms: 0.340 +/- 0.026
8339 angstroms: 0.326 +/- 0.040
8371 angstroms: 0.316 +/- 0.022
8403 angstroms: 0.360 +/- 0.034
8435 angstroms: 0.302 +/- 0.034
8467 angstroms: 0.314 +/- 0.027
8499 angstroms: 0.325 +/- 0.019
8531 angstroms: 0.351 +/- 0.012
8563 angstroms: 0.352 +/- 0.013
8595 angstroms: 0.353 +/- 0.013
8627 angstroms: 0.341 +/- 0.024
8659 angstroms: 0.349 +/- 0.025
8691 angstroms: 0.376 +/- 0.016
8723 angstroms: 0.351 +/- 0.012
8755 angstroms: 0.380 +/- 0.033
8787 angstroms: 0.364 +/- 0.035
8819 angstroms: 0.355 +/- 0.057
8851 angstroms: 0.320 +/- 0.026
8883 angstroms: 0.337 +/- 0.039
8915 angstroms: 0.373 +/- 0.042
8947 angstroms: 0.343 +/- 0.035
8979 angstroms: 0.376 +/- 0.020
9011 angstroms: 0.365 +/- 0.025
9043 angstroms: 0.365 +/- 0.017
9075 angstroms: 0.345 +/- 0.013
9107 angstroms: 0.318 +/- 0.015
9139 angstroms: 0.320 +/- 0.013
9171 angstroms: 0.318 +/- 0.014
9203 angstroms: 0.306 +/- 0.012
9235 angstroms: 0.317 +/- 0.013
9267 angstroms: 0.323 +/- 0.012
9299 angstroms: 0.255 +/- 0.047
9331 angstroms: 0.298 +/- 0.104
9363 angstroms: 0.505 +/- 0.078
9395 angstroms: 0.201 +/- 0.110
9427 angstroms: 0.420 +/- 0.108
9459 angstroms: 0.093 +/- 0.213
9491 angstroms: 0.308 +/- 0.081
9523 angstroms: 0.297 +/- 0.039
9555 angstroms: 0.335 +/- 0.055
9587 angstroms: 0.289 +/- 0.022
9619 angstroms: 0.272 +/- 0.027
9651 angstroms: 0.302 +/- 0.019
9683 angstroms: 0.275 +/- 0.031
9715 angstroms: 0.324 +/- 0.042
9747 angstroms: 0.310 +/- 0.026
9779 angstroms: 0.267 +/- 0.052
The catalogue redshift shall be 1.752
